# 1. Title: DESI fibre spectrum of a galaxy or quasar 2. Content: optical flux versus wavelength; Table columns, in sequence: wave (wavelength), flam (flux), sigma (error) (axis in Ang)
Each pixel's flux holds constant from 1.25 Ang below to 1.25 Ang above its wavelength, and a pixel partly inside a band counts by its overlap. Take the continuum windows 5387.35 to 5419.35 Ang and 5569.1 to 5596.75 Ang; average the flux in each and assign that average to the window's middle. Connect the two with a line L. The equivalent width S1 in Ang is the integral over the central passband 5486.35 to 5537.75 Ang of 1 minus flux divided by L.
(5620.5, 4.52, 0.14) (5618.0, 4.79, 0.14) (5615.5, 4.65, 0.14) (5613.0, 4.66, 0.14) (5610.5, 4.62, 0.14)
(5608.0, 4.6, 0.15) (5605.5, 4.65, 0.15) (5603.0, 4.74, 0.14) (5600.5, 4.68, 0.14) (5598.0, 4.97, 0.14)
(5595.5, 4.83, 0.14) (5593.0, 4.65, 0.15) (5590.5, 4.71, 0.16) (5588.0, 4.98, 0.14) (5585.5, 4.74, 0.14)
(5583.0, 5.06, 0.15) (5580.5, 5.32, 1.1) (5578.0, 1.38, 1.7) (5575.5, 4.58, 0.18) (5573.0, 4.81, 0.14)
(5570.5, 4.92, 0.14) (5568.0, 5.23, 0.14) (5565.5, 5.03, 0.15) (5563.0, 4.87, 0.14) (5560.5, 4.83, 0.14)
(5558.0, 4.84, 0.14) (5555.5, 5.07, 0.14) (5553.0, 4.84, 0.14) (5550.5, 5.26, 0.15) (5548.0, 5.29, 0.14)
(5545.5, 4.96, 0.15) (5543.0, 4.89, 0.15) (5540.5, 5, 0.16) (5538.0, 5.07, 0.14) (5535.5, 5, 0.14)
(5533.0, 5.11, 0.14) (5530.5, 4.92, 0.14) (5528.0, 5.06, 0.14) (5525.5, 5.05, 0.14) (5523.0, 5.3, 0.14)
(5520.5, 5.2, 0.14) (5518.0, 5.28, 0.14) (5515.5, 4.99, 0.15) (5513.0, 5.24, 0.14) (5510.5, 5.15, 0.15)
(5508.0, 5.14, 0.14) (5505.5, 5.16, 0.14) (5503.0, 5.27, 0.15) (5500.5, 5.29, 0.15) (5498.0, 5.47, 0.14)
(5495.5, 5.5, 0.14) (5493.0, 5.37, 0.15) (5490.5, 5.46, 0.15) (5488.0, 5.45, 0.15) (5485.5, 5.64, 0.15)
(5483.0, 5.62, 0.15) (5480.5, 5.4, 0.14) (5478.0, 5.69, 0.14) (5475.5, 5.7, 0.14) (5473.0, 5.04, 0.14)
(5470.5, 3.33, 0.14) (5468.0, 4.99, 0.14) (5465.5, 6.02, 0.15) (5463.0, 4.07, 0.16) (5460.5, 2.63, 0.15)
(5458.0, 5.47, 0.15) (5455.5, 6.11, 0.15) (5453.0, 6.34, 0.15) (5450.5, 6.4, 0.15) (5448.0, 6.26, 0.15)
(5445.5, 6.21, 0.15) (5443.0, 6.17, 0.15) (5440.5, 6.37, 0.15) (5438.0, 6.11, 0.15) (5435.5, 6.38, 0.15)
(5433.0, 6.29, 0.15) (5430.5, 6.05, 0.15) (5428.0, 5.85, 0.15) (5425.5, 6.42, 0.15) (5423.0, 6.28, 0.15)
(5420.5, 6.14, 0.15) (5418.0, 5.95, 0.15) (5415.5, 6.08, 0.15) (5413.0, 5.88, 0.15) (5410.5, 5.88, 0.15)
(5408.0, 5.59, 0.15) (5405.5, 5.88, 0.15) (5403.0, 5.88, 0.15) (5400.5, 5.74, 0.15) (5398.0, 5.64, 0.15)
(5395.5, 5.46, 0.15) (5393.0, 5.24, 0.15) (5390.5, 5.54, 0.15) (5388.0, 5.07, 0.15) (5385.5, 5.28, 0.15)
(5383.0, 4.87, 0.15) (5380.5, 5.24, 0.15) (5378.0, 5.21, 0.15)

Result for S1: -2.3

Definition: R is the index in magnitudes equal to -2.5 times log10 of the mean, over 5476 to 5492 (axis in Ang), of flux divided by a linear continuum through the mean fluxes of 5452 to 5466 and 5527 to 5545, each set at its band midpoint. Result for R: -0.11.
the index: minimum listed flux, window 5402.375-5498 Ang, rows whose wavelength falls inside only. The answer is 2.63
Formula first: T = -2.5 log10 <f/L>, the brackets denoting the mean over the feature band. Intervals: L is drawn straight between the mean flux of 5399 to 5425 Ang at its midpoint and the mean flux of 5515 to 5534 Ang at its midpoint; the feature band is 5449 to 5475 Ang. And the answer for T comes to 0.10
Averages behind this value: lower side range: 5.94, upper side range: 5.12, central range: 5.07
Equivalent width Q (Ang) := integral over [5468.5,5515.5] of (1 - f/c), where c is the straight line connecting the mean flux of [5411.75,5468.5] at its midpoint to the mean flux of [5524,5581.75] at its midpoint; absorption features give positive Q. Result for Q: 1.1 Ang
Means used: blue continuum 5.86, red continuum 4.84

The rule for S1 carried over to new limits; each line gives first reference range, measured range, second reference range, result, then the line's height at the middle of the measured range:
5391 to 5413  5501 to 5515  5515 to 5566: 0.0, 5.19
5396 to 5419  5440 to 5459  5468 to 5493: -2.3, 5.49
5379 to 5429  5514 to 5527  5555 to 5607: -0.3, 5.04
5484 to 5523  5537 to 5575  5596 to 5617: 0.1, 5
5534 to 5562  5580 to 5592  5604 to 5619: -0.3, 4.8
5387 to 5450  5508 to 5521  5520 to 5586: 0.0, 5.18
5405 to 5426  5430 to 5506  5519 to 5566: 1.1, 5.6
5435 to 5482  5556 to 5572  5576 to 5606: -0.7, 4.75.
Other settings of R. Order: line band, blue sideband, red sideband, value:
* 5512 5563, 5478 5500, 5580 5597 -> 0.03 mag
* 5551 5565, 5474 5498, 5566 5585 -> -0.05 mag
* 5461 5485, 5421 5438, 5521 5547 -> 0.14 mag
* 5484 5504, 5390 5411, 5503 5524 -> -0.03 mag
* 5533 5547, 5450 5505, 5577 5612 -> -0.02 mag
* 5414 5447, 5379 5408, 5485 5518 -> -0.15 mag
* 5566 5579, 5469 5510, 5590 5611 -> 0.14 mag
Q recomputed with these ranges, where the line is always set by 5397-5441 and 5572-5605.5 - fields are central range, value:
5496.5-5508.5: 0.1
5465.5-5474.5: 1.4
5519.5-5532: 0.0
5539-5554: -0.3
